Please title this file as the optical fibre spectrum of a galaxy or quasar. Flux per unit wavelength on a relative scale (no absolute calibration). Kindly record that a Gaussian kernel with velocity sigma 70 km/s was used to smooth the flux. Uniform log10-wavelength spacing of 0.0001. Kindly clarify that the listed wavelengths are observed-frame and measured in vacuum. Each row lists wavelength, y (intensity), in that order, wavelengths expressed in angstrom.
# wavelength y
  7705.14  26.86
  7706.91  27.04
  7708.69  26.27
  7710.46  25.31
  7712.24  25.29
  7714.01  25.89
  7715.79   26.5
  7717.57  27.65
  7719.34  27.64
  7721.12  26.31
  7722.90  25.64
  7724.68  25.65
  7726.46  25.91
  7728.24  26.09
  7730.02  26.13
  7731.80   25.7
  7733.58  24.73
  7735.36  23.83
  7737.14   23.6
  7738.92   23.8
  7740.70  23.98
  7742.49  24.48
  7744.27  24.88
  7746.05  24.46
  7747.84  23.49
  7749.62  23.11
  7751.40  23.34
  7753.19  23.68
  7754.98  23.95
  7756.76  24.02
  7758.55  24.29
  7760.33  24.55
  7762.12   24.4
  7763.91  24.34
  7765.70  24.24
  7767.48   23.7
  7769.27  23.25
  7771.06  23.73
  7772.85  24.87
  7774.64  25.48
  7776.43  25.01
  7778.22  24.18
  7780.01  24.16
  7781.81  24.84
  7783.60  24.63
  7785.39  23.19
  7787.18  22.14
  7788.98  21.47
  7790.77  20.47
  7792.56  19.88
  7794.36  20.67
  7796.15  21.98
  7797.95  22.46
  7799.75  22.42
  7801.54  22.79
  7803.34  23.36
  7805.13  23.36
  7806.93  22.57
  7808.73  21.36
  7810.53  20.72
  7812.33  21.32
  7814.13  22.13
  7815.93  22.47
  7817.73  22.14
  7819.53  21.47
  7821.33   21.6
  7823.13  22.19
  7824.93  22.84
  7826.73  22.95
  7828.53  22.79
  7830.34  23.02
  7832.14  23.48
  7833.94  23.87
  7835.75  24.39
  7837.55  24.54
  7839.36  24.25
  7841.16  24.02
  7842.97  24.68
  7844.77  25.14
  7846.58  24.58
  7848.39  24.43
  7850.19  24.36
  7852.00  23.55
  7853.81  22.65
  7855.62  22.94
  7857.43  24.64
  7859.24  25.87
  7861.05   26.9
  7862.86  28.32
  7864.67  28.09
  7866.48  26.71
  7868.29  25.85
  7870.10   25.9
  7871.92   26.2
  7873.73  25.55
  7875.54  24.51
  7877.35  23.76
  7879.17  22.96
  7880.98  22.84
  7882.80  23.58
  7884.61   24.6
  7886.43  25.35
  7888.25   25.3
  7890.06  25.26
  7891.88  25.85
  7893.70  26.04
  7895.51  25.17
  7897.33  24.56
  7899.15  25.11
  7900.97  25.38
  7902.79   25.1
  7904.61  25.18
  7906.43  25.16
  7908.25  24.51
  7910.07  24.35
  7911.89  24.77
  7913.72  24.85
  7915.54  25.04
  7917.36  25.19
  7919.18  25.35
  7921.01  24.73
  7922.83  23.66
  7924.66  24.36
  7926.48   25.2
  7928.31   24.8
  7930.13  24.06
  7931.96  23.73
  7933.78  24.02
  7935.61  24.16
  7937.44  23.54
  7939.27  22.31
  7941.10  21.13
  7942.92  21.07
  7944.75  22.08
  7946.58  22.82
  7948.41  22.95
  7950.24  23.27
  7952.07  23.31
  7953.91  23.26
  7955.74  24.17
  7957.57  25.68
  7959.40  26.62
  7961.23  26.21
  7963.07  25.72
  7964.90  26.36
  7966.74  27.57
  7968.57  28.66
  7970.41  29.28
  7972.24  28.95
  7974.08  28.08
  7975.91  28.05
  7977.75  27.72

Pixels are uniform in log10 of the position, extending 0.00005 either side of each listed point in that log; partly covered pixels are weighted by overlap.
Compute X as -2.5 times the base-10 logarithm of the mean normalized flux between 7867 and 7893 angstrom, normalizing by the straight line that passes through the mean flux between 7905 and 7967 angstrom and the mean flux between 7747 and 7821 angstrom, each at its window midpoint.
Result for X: -0.05 mag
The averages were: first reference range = 23.1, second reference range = 24.3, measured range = 24.9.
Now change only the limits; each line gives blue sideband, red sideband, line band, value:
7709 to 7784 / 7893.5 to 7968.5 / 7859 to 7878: -0.069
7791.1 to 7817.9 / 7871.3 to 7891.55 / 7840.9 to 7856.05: -0.029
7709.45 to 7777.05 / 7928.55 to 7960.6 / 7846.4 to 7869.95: -0.057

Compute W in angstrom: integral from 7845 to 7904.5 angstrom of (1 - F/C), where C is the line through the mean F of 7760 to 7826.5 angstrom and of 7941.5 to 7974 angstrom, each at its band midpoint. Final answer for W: -2.60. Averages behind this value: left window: 22.9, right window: 25.2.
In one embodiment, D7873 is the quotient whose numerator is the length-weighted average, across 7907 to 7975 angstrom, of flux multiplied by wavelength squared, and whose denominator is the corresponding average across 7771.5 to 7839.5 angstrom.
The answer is 1.1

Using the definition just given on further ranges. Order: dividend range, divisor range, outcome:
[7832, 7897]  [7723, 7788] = 1.05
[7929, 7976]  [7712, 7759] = 1.05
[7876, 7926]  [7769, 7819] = 1.12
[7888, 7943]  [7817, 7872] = 1.03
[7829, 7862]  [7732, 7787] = 1.03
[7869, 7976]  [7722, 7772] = 1.07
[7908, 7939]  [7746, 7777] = 1.06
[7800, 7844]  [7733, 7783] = 0.96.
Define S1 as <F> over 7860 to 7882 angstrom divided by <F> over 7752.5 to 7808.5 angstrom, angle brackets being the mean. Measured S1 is 1.10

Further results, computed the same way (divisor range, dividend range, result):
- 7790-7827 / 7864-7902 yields 1.15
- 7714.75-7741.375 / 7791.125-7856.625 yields 0.89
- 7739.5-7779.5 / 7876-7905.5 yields 1.02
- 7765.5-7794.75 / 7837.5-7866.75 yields 1.07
